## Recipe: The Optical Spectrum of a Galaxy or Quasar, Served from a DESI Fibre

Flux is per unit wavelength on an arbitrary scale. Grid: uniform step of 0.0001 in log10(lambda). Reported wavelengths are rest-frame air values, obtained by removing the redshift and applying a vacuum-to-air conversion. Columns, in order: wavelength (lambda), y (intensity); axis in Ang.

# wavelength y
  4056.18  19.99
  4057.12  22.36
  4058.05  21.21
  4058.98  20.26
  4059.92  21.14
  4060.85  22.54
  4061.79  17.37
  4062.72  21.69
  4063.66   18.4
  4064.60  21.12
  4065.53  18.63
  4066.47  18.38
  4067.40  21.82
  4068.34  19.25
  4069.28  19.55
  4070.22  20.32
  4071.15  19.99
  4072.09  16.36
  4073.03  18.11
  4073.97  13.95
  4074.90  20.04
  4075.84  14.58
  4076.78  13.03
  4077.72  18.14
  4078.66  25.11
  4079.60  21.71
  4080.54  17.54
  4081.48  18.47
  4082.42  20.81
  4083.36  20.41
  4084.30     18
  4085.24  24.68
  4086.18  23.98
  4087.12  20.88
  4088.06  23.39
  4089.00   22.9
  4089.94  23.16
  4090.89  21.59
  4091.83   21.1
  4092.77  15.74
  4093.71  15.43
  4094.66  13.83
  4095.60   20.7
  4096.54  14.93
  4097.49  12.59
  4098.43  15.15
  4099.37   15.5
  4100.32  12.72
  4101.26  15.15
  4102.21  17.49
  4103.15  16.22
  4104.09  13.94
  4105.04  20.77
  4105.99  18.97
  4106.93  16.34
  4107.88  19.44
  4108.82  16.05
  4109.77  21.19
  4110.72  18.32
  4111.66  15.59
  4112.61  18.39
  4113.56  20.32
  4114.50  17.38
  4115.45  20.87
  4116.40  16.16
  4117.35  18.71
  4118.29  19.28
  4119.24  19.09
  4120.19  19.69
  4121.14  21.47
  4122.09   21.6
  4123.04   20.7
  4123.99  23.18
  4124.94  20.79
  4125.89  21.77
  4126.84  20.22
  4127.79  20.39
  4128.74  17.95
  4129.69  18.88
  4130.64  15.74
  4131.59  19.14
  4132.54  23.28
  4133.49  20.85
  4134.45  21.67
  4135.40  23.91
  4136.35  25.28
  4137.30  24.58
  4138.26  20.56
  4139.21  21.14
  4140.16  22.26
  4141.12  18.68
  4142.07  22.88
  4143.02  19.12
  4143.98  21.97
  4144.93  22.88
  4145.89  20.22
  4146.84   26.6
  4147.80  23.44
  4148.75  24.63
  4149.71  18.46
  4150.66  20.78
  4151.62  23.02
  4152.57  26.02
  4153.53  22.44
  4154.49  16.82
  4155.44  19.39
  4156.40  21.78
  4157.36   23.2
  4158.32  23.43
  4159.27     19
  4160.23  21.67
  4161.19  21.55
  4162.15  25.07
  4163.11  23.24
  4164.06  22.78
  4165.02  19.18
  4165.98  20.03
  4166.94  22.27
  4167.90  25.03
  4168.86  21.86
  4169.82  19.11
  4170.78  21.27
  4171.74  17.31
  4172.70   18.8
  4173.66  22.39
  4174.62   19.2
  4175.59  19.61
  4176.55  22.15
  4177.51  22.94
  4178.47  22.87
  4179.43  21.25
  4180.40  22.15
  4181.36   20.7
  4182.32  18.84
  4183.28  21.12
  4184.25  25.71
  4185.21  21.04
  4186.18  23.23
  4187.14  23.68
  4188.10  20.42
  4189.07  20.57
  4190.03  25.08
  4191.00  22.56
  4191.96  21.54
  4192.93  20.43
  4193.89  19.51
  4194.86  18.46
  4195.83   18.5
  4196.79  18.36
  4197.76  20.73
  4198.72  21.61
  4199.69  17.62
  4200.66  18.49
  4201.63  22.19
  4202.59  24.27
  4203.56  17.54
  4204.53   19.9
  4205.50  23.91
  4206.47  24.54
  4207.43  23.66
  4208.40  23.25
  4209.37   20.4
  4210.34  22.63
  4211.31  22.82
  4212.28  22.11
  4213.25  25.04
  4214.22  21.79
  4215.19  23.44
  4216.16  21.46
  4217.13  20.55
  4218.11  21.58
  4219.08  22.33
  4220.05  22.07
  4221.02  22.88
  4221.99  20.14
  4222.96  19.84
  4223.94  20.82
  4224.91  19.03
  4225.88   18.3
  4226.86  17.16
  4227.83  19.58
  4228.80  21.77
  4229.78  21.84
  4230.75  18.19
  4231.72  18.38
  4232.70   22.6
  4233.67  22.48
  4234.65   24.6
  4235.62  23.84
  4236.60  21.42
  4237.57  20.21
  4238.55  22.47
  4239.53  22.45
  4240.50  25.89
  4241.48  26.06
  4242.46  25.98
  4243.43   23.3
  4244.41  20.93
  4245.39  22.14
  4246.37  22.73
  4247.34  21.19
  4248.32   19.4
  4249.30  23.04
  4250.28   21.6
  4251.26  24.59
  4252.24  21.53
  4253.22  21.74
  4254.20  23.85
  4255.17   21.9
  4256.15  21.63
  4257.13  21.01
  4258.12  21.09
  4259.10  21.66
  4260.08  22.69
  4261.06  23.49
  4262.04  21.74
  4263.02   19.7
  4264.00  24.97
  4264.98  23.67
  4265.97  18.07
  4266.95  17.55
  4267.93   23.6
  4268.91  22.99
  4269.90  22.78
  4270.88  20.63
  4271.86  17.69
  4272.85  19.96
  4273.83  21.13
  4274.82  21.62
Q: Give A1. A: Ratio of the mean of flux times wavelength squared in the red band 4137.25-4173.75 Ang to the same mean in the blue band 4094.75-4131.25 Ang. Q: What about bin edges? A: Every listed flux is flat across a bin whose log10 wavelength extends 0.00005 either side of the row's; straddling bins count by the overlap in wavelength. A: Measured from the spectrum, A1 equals 1.2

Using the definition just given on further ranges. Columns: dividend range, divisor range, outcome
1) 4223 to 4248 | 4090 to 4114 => 1.34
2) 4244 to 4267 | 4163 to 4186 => 1.07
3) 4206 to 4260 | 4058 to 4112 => 1.26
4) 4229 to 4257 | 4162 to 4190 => 1.07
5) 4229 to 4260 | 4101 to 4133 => 1.25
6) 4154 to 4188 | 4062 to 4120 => 1.20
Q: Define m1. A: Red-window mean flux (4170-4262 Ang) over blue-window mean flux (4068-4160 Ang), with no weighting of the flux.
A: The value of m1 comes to 1.09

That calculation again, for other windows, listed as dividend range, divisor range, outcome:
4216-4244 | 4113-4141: 1.05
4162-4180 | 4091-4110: 1.28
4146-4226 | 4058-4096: 1.10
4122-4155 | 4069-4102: 1.16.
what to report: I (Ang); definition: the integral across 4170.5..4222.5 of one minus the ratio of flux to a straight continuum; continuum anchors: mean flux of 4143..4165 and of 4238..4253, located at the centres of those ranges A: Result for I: 2.3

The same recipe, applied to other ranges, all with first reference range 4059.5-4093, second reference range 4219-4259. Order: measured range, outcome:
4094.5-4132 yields 3.9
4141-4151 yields -0.6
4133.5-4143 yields -0.7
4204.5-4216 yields -0.8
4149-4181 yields -0.8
